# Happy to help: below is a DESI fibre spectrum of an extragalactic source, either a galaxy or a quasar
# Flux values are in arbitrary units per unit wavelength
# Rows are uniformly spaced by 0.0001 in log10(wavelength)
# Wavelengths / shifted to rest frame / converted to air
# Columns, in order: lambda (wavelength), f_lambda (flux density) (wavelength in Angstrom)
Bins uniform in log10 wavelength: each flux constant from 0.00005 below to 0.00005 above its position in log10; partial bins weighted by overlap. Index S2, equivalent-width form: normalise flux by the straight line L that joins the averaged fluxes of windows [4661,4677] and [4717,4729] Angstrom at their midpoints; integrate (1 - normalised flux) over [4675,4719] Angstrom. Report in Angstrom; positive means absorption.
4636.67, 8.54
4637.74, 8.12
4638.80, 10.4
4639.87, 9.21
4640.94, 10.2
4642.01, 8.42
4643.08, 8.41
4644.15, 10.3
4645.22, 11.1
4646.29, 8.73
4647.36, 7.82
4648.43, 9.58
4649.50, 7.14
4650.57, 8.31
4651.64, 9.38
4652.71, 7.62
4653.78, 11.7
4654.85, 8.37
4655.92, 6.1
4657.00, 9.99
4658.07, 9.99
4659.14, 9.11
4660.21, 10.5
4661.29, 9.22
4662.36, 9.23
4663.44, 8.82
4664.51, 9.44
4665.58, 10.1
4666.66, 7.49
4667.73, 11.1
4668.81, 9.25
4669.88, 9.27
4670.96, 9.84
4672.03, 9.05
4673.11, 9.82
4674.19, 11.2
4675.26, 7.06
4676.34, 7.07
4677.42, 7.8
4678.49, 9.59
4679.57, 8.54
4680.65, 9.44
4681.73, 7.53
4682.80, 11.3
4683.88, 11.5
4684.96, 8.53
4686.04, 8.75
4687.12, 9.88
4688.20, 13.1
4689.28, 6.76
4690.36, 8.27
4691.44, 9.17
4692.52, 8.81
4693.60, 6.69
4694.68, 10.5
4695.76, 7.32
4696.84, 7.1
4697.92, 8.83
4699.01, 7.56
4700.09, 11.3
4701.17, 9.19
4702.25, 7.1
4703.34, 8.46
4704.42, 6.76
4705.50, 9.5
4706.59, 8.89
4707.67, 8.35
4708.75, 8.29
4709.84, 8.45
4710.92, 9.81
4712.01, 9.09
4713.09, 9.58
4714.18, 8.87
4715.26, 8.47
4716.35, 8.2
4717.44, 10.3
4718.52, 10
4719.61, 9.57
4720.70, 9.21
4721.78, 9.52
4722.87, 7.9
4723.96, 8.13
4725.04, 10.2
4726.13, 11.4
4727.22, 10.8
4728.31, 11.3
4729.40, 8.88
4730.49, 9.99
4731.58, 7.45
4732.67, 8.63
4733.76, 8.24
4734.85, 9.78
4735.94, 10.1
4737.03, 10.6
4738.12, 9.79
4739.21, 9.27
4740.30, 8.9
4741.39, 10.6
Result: 3.2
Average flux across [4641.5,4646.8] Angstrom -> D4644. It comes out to 9.4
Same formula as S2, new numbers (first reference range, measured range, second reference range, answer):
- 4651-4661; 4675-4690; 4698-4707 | -0.4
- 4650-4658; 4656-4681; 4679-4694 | -0.6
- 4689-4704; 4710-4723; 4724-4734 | -0.1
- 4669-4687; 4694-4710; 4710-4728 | 1.4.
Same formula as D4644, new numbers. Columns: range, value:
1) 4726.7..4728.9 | 11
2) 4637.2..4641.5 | 9.48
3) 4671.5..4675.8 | 9.28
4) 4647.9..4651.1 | 8.34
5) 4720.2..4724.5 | 8.7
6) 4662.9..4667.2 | 8.97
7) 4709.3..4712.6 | 9.14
